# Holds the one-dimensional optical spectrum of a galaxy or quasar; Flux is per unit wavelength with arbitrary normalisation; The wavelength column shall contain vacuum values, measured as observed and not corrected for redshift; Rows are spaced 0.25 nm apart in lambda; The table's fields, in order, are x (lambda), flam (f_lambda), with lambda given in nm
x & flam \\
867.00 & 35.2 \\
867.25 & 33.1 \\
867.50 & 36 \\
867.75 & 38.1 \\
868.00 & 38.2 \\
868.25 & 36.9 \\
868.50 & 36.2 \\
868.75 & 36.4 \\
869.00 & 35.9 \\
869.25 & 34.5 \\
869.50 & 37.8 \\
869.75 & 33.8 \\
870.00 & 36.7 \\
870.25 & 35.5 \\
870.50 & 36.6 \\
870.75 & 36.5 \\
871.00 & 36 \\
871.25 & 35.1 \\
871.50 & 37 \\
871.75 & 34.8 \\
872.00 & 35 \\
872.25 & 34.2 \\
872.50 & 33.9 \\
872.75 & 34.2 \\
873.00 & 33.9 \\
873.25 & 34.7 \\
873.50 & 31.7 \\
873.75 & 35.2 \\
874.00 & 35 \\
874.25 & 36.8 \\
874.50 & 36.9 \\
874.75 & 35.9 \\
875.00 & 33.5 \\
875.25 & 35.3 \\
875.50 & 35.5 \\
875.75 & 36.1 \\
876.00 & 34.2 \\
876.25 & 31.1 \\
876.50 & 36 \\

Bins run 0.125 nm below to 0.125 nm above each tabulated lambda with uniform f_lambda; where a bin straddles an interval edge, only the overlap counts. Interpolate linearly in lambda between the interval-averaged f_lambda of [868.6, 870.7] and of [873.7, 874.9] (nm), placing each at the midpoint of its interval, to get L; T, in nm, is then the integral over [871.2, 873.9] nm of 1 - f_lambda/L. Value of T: 0.108 nm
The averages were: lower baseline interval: 35.9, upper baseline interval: 36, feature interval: 34.5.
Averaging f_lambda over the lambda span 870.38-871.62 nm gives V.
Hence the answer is 36.2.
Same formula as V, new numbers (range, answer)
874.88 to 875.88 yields 35.1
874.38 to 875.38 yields 35.4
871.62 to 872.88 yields 34.4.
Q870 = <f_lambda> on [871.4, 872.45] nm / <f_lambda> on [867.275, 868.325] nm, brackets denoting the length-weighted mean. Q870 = 1.0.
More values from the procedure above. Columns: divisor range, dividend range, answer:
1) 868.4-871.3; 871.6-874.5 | 0.96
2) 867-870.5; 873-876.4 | 0.96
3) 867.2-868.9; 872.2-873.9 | 0.93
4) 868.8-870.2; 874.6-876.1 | 0.98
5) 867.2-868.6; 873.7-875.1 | 0.97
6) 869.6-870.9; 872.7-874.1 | 0.95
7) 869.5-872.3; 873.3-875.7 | 0.98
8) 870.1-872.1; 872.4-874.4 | 0.96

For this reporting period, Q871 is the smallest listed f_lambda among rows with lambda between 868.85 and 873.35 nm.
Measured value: 33.8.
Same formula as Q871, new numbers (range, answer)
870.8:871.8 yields 34.8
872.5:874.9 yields 31.7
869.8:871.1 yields 35.5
